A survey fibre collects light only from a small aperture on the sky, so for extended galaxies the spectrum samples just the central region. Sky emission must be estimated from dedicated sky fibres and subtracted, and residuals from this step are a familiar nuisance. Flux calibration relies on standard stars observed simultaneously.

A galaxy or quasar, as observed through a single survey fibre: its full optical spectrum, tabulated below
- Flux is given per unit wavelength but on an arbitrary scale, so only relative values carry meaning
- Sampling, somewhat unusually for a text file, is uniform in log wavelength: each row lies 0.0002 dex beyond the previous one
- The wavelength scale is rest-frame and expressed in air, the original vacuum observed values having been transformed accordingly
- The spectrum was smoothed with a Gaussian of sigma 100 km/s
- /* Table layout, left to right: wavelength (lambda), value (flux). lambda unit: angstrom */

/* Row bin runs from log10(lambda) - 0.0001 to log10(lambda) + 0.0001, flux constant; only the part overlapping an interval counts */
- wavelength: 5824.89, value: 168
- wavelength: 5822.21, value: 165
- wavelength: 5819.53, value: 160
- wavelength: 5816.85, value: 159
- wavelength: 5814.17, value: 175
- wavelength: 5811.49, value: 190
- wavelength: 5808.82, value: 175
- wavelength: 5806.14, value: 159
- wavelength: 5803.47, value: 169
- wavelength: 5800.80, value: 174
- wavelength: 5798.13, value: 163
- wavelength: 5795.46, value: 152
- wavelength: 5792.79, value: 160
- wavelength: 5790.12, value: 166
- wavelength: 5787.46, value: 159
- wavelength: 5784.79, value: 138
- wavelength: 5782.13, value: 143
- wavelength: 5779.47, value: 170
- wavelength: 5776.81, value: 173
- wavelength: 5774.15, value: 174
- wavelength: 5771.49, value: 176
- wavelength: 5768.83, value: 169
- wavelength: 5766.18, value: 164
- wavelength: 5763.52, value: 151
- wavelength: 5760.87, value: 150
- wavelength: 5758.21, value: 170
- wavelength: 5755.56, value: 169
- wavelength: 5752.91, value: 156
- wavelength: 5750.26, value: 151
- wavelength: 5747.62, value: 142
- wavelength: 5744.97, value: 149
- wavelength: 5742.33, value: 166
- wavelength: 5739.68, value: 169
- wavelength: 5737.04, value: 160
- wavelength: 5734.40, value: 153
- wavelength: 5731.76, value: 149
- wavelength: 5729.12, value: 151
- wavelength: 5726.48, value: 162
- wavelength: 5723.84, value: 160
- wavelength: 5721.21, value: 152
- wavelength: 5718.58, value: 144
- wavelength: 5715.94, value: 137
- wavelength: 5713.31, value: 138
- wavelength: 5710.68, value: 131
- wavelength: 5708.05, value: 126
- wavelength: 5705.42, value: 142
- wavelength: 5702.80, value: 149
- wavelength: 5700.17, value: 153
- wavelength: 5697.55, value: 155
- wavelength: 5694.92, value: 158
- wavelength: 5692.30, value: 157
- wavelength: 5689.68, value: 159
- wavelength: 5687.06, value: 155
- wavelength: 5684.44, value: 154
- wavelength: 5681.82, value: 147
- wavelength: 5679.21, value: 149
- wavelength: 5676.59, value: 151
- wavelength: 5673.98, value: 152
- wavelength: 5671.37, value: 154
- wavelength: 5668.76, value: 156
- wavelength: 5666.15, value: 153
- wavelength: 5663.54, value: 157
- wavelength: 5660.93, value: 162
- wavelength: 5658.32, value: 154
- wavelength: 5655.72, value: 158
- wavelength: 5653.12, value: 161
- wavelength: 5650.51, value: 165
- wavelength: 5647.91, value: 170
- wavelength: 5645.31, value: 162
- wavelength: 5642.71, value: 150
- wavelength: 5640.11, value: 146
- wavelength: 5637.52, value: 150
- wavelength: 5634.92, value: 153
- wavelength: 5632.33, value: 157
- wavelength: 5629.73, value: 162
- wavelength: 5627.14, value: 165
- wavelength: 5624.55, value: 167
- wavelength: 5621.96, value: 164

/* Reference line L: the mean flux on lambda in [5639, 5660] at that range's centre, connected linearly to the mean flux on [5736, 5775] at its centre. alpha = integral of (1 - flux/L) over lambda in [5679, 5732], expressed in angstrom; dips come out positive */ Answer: 3.58 angstrom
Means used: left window 158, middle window 149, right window 161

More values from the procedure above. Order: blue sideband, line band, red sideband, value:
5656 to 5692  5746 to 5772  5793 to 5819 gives 0.61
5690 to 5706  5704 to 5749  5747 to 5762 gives 1.83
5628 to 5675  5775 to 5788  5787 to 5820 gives 0.64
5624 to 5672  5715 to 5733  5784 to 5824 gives 1.14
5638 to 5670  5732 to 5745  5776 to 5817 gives 0.15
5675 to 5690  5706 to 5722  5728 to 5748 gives 1.69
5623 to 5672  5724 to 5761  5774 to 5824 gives 1.07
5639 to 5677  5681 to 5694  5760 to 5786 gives 0.26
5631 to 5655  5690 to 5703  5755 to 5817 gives 0.38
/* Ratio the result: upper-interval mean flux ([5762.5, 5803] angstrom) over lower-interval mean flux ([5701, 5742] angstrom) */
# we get 1.1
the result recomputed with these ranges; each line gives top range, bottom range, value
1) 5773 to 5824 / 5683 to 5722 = 1.12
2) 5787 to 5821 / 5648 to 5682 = 1.07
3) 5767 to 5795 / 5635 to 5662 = 1.03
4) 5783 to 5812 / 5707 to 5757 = 1.08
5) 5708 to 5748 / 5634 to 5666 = 0.96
